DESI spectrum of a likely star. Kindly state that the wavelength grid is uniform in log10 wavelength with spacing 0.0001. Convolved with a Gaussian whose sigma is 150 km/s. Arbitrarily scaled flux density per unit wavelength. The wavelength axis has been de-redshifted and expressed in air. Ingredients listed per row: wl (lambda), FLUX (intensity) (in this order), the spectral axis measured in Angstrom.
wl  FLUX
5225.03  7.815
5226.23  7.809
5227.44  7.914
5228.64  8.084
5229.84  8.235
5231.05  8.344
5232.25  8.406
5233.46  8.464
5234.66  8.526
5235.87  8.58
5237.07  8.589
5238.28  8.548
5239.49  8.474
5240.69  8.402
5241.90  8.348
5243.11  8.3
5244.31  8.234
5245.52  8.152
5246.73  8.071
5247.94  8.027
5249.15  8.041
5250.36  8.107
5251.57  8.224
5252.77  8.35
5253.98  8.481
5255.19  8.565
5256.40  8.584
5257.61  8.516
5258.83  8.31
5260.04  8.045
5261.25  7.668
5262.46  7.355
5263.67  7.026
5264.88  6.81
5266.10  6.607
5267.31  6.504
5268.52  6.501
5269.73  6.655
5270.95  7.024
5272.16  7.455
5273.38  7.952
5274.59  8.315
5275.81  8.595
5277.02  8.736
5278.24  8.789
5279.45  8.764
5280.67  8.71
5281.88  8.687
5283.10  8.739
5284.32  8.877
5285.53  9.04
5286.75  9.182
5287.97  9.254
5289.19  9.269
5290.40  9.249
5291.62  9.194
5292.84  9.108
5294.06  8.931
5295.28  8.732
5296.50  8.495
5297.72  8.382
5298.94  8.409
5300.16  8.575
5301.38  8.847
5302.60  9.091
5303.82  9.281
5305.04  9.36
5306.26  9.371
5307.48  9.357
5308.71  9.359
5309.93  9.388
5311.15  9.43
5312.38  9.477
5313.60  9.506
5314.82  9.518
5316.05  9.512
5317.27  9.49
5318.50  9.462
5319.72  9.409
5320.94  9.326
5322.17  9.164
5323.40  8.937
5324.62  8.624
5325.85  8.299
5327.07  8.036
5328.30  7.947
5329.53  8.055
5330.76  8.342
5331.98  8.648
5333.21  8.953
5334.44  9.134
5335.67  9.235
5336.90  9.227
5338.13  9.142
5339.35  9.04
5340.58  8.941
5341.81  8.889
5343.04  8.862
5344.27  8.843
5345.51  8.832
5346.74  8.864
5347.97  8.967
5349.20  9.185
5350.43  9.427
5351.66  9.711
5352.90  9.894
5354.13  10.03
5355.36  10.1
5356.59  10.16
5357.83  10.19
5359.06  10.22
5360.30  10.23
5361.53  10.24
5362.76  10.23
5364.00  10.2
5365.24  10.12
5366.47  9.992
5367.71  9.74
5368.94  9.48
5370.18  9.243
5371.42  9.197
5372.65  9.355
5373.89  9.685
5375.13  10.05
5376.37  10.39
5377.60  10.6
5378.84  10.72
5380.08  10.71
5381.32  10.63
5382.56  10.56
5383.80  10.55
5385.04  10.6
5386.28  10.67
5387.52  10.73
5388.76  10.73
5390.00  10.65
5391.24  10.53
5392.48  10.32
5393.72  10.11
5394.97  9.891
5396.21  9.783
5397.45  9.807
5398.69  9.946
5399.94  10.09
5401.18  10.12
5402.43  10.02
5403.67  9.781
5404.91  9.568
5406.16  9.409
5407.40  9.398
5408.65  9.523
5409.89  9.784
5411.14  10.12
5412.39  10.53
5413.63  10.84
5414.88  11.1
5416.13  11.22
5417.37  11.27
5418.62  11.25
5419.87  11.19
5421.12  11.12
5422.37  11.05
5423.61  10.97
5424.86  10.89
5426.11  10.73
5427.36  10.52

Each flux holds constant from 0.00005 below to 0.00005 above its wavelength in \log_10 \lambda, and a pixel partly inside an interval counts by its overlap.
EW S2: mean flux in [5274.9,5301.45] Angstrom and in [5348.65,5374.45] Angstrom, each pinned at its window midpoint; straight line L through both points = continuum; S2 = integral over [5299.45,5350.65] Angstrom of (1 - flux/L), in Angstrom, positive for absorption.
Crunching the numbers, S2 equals 1.7 Angstrom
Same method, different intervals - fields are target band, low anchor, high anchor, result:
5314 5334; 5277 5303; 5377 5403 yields 1.08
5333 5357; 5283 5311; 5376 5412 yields 0.85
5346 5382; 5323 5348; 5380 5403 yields -1.37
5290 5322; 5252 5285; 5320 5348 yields -2.74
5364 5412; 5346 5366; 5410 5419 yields 1.43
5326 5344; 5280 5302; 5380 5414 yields 1.30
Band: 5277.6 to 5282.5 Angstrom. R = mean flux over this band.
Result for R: 8.74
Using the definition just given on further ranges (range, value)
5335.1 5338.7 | 9.2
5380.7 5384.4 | 10.6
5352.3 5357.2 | 10.1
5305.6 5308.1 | 9.35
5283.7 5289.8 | 9.13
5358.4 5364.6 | 10.2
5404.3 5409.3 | 9.48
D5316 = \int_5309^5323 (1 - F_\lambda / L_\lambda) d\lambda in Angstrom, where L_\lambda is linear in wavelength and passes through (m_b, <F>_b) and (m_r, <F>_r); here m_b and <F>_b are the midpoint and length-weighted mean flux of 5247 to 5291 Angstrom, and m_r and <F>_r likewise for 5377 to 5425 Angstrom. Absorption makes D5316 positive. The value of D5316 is -0.7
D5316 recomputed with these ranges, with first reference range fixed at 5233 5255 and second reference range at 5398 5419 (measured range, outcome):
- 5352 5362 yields -0.5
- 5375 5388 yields -0.9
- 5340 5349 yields 0.6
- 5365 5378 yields 0.0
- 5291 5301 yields 0.2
